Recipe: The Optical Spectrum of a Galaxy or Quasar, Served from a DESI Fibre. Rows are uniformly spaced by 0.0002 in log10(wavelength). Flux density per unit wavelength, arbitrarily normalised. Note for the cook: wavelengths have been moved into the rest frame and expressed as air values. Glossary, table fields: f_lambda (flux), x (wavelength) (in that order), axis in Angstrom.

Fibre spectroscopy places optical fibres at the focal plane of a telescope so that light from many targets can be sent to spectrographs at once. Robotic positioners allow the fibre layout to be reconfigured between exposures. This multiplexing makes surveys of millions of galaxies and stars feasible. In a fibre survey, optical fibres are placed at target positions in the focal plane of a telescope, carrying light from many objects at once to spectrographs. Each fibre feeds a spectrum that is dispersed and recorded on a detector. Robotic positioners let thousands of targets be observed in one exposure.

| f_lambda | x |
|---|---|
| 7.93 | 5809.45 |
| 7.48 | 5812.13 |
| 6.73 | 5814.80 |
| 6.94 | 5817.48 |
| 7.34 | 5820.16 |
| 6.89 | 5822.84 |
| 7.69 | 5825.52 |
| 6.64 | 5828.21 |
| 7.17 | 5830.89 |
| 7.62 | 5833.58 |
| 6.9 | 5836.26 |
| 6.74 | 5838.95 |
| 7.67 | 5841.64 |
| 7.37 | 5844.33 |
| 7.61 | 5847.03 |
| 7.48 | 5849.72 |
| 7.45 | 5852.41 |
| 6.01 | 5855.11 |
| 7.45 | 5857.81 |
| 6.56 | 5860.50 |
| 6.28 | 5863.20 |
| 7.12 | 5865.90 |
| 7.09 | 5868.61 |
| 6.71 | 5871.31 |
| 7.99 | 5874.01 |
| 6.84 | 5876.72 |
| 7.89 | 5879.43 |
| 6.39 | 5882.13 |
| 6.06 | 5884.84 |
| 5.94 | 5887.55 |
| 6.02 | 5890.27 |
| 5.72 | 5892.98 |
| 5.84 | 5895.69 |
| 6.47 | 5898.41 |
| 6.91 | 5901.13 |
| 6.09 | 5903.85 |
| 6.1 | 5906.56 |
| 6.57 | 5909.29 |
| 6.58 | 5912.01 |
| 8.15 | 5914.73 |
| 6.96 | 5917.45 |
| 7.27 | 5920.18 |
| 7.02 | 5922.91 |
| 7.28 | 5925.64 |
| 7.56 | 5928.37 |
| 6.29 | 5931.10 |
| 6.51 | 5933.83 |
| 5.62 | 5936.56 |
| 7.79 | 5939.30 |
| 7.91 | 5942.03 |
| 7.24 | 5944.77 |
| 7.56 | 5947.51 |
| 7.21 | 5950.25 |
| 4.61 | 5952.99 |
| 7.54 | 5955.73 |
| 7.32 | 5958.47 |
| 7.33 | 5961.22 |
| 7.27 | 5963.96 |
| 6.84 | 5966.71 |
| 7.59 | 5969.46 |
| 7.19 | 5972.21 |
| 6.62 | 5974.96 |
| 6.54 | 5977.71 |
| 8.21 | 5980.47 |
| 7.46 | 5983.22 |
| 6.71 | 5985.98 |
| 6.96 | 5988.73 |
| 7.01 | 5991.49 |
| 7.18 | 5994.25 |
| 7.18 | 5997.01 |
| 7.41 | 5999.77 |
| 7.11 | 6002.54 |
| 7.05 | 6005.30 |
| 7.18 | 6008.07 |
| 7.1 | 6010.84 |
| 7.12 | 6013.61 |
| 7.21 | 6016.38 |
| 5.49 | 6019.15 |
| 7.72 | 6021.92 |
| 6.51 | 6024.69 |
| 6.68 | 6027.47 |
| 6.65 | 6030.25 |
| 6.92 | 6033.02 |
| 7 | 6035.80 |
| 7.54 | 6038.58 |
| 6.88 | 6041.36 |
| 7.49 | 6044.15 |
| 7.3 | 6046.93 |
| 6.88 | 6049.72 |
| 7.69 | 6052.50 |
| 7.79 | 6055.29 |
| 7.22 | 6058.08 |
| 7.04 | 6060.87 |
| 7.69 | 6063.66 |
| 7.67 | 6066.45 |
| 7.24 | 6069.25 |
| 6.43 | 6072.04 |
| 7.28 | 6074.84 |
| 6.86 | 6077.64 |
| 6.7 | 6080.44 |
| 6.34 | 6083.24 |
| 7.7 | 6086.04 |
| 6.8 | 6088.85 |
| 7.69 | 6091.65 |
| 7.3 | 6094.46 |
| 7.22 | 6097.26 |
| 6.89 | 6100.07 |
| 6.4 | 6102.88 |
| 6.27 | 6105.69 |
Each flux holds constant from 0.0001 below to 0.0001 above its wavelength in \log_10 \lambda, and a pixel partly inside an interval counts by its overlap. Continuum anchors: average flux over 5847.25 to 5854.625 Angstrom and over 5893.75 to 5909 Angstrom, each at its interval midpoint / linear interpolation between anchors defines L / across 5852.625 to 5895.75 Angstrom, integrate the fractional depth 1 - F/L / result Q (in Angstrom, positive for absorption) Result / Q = 1.1 Angstrom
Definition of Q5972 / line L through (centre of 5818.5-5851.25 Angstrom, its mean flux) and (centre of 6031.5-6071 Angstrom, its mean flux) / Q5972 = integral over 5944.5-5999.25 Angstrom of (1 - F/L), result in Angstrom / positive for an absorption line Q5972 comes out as 1.5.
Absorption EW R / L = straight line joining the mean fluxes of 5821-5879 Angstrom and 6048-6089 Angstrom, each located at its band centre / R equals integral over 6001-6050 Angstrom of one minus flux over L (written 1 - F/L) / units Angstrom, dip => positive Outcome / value 1.1 Angstrom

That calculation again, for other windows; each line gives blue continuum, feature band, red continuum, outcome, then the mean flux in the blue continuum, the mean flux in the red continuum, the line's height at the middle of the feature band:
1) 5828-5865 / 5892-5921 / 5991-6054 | 1.9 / 7.08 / 7.06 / 7.07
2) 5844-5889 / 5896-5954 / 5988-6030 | 1.0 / 6.94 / 6.98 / 6.96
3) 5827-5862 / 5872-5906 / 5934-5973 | 2.8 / 7.13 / 7.05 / 7.1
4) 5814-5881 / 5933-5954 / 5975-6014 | 0.8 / 7.13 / 7.14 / 7.14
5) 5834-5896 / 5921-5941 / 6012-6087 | 0.1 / 6.86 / 7.07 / 6.94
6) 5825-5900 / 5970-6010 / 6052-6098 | -0.4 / 6.87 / 7.21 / 7.07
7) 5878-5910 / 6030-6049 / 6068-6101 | -0.7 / 6.33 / 7.04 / 6.87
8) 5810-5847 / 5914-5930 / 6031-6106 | -0.3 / 7.2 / 7.13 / 7.17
